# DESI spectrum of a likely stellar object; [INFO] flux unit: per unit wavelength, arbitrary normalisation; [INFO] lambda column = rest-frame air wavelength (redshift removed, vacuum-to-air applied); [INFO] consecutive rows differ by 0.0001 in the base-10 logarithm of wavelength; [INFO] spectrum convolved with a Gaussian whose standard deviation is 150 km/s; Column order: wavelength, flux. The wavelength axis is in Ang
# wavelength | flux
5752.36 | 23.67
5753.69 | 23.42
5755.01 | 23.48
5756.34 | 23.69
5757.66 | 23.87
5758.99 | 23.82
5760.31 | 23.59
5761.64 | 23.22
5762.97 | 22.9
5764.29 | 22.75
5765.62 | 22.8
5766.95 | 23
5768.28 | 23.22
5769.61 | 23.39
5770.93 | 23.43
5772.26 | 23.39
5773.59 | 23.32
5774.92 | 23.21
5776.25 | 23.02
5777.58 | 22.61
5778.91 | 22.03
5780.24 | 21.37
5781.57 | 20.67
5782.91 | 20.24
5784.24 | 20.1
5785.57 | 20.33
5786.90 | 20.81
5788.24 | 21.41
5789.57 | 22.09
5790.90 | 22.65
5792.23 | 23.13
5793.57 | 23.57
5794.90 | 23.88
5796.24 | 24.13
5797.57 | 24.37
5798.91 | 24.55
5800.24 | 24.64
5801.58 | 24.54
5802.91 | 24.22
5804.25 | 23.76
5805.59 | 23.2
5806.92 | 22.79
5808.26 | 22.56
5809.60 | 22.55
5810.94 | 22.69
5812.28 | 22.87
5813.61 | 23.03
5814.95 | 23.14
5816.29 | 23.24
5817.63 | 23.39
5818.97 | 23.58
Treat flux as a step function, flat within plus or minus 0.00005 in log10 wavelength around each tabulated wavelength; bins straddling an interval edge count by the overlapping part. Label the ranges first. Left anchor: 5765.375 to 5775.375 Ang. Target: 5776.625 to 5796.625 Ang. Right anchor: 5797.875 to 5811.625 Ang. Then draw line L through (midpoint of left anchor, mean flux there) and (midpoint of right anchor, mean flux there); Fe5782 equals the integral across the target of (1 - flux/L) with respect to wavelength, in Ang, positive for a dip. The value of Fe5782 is 1.3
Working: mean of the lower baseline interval 23.2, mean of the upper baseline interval 23.6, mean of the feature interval 21.9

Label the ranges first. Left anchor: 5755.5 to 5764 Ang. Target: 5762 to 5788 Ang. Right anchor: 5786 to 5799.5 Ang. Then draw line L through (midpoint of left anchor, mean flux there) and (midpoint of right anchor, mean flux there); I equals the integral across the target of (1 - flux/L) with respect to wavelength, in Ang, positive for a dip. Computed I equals 1.1 Ang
